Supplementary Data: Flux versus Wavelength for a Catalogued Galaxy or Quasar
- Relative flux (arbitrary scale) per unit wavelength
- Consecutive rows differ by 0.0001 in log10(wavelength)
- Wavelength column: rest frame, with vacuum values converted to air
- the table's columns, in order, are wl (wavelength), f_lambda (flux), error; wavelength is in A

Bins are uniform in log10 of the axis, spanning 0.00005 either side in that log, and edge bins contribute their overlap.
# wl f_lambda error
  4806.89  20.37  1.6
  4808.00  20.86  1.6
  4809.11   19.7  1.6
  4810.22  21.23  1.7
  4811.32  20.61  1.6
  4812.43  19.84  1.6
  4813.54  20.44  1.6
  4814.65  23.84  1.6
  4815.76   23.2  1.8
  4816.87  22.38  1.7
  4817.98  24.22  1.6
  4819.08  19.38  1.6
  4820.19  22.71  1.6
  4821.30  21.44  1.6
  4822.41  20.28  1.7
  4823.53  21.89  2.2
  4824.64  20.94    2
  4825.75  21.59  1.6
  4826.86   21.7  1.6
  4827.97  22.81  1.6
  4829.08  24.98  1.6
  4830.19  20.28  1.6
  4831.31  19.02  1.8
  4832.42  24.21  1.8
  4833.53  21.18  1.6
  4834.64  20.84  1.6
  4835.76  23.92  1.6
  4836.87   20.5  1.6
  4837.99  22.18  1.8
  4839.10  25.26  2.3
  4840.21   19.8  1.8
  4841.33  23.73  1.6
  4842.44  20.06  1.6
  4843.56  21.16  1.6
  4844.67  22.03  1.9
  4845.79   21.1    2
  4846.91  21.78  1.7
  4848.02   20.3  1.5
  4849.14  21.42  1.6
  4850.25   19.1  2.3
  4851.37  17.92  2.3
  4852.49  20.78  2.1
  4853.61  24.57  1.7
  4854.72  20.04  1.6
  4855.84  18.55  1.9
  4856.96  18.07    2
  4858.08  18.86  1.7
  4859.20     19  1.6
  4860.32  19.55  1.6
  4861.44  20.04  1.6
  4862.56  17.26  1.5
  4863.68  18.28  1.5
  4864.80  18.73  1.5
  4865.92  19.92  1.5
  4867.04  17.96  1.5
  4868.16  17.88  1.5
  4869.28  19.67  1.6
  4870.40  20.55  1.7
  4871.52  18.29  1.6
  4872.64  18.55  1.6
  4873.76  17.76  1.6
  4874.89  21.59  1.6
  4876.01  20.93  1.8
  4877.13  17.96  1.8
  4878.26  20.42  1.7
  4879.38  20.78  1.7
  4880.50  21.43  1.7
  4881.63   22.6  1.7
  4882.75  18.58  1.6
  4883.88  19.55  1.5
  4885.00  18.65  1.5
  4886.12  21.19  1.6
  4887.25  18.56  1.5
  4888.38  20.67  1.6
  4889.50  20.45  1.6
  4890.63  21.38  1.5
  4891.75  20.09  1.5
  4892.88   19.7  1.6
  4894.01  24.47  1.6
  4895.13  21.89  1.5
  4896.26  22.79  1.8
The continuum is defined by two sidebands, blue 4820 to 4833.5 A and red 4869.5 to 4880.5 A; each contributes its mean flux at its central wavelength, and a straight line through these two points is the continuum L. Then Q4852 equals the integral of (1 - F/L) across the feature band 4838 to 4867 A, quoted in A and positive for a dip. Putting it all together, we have 0.6 A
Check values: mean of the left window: 21.8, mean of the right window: 19.7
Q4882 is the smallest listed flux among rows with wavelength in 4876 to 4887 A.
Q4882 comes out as 17.96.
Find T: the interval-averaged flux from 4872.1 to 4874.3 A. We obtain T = 18.2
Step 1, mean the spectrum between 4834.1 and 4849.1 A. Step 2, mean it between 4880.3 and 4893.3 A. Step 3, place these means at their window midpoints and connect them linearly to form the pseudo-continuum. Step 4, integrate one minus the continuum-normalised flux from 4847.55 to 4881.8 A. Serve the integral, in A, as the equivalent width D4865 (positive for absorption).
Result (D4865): 2.2 A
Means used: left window 21.7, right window 20.2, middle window 19.6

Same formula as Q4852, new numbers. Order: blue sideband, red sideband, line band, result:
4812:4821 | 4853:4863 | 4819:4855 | -1.24 A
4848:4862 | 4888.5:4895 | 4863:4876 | 0.84 A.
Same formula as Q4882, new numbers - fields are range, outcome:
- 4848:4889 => 17.26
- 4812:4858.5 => 17.92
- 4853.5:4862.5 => 18.07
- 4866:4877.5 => 17.76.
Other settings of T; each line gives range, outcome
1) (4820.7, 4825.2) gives 21.1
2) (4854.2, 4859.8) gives 18.9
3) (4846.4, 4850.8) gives 20.7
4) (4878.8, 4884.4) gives 20.6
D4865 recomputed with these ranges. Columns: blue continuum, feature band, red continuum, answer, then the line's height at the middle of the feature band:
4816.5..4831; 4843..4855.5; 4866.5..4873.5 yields -0.4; 20.2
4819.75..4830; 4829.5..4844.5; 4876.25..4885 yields -0.1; 21.6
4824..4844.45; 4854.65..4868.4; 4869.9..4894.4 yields 1.4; 20.9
